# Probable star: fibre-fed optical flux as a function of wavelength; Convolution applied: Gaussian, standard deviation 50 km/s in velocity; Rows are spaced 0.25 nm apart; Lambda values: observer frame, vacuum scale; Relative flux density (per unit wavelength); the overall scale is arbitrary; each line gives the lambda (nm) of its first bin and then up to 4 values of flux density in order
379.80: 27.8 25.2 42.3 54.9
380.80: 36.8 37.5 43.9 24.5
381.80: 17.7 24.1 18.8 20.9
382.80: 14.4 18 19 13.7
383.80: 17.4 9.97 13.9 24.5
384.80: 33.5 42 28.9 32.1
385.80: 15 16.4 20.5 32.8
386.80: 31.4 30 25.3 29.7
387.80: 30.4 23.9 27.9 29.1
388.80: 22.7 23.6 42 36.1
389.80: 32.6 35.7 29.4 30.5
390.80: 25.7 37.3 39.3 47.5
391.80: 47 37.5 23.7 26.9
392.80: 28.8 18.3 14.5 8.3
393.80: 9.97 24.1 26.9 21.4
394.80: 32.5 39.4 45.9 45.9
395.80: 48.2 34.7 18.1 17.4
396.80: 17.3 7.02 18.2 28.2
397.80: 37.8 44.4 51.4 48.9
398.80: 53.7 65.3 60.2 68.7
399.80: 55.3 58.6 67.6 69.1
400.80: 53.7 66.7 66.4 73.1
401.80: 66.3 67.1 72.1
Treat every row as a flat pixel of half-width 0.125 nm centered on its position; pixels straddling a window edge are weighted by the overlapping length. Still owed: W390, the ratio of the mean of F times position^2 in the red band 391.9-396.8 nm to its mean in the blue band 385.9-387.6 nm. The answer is 1.1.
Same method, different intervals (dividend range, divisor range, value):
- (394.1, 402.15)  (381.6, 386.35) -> 2.34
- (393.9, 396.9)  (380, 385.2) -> 1.25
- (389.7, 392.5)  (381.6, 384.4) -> 2.11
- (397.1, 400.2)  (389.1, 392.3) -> 1.40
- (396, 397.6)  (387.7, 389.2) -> 0.75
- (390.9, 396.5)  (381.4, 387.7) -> 1.38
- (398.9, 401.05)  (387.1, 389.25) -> 2.44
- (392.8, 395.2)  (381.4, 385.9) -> 1.08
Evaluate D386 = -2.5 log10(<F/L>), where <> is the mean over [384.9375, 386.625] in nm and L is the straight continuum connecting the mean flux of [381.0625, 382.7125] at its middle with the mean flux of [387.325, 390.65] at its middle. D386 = 0.06 mag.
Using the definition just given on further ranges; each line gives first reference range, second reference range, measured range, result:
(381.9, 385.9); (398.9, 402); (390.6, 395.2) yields 0.475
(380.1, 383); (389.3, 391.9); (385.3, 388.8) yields 0.268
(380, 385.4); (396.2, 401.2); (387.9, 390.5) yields 0.135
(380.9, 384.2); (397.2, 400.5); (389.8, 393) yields 0.120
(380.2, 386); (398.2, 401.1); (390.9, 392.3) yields 0.093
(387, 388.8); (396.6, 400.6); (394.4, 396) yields 0.050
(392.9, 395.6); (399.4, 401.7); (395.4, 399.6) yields 0.191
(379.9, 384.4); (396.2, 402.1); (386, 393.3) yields 0.178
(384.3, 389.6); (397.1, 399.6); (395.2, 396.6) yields 0.169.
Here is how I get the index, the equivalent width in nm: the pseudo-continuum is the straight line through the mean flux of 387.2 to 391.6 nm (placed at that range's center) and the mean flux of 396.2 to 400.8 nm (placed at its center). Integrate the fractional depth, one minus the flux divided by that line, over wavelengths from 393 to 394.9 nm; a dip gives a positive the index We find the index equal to 0.93 nm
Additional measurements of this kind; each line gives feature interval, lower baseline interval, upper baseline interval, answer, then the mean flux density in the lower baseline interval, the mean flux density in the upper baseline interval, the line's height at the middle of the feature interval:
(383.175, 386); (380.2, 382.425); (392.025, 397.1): 0.797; 33.3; 26.1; 31.5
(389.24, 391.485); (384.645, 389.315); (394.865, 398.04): -0.437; 27.9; 30.4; 28.8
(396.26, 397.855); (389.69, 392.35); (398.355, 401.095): 0.995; 35.4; 60.3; 52.7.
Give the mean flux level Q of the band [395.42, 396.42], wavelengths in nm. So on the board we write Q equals 36.9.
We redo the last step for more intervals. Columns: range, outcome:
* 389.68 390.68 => 32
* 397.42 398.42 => 40.3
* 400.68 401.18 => 60.3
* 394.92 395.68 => 43.7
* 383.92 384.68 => 16.2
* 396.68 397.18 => 12.2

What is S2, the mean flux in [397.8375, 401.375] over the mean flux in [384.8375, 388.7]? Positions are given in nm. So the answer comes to 2.1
